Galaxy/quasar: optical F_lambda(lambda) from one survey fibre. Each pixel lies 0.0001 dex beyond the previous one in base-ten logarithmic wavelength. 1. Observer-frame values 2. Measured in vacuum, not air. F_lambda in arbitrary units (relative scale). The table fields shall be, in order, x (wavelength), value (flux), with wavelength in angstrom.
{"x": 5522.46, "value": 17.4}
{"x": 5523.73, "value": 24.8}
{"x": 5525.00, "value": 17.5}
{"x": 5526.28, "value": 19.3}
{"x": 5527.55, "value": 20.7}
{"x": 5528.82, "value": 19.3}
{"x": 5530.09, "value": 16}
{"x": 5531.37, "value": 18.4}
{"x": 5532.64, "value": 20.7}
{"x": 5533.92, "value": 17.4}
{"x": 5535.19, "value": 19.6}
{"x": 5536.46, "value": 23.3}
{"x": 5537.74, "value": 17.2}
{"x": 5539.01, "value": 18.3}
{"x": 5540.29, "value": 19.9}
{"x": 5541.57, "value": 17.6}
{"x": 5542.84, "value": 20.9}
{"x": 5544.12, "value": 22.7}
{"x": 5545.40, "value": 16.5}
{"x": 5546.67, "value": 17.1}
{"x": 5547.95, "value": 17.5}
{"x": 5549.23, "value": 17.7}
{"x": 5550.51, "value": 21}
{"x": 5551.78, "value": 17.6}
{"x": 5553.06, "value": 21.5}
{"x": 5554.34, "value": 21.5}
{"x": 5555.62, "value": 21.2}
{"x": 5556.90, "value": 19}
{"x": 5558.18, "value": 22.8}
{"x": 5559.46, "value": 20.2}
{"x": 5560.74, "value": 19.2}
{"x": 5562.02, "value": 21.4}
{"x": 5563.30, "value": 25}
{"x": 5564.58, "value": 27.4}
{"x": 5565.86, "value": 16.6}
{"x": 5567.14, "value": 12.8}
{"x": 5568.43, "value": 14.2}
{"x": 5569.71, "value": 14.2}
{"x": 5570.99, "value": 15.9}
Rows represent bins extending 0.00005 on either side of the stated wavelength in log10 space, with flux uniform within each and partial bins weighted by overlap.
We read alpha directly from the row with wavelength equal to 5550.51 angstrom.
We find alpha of 21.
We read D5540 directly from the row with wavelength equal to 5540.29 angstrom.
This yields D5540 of 19.9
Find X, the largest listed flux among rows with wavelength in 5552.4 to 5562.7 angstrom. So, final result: 22.8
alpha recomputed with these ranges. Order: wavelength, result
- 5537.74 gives 17.2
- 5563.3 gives 25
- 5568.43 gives 14.2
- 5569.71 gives 14.2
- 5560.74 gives 19.2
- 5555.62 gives 21.2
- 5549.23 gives 17.7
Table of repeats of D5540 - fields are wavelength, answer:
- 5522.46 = 17.4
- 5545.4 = 16.5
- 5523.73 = 24.8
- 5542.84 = 20.9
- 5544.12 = 22.7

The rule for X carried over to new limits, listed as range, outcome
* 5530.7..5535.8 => 20.7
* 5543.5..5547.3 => 22.7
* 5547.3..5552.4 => 21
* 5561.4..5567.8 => 27.4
